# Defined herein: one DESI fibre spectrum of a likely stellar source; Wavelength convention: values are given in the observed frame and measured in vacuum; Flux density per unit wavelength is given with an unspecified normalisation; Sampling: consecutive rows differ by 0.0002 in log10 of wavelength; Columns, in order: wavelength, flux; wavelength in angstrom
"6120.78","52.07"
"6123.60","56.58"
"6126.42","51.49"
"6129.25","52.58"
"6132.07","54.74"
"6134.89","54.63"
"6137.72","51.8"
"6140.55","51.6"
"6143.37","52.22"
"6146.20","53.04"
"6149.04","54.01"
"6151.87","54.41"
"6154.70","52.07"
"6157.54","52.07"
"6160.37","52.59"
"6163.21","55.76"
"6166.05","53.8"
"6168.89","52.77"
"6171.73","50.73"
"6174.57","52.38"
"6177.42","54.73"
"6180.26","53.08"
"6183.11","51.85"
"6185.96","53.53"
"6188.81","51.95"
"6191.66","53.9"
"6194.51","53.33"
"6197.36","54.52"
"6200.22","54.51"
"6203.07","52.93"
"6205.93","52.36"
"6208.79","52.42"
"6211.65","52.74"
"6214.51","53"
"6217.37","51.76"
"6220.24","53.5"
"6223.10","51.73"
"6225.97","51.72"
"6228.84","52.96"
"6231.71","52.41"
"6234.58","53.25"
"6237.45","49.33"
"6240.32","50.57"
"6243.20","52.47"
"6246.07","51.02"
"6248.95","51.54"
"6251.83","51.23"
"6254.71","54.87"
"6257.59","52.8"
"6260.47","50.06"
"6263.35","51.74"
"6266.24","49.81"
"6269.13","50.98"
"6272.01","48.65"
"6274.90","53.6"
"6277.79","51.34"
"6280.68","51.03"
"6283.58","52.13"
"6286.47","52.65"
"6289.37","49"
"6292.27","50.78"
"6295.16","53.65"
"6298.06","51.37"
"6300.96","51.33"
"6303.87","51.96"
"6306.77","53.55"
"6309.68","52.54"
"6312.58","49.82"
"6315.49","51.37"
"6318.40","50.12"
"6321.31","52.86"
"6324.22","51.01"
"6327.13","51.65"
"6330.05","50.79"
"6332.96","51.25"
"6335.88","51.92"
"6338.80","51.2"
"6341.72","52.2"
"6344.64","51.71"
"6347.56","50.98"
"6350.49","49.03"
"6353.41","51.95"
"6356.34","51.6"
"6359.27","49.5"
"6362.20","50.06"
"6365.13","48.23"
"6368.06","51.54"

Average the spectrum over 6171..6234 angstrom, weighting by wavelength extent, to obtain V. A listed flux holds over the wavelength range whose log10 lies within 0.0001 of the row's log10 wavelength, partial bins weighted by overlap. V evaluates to 52.8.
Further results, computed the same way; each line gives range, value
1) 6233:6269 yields 51.5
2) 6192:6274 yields 52.1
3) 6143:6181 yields 53.1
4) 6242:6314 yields 51.6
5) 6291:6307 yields 52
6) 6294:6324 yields 51.8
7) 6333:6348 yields 51.6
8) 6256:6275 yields 51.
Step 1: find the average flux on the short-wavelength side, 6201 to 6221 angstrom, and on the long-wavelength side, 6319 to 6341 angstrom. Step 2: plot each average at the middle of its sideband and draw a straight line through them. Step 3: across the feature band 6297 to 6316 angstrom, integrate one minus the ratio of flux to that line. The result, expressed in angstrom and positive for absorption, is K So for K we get 0.00 angstrom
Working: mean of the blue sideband 52.7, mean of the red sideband 51.5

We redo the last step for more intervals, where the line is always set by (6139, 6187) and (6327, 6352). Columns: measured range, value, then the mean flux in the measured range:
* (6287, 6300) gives 0.1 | 51.3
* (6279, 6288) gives 0.0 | 51.9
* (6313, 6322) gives 0.0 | 51.1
